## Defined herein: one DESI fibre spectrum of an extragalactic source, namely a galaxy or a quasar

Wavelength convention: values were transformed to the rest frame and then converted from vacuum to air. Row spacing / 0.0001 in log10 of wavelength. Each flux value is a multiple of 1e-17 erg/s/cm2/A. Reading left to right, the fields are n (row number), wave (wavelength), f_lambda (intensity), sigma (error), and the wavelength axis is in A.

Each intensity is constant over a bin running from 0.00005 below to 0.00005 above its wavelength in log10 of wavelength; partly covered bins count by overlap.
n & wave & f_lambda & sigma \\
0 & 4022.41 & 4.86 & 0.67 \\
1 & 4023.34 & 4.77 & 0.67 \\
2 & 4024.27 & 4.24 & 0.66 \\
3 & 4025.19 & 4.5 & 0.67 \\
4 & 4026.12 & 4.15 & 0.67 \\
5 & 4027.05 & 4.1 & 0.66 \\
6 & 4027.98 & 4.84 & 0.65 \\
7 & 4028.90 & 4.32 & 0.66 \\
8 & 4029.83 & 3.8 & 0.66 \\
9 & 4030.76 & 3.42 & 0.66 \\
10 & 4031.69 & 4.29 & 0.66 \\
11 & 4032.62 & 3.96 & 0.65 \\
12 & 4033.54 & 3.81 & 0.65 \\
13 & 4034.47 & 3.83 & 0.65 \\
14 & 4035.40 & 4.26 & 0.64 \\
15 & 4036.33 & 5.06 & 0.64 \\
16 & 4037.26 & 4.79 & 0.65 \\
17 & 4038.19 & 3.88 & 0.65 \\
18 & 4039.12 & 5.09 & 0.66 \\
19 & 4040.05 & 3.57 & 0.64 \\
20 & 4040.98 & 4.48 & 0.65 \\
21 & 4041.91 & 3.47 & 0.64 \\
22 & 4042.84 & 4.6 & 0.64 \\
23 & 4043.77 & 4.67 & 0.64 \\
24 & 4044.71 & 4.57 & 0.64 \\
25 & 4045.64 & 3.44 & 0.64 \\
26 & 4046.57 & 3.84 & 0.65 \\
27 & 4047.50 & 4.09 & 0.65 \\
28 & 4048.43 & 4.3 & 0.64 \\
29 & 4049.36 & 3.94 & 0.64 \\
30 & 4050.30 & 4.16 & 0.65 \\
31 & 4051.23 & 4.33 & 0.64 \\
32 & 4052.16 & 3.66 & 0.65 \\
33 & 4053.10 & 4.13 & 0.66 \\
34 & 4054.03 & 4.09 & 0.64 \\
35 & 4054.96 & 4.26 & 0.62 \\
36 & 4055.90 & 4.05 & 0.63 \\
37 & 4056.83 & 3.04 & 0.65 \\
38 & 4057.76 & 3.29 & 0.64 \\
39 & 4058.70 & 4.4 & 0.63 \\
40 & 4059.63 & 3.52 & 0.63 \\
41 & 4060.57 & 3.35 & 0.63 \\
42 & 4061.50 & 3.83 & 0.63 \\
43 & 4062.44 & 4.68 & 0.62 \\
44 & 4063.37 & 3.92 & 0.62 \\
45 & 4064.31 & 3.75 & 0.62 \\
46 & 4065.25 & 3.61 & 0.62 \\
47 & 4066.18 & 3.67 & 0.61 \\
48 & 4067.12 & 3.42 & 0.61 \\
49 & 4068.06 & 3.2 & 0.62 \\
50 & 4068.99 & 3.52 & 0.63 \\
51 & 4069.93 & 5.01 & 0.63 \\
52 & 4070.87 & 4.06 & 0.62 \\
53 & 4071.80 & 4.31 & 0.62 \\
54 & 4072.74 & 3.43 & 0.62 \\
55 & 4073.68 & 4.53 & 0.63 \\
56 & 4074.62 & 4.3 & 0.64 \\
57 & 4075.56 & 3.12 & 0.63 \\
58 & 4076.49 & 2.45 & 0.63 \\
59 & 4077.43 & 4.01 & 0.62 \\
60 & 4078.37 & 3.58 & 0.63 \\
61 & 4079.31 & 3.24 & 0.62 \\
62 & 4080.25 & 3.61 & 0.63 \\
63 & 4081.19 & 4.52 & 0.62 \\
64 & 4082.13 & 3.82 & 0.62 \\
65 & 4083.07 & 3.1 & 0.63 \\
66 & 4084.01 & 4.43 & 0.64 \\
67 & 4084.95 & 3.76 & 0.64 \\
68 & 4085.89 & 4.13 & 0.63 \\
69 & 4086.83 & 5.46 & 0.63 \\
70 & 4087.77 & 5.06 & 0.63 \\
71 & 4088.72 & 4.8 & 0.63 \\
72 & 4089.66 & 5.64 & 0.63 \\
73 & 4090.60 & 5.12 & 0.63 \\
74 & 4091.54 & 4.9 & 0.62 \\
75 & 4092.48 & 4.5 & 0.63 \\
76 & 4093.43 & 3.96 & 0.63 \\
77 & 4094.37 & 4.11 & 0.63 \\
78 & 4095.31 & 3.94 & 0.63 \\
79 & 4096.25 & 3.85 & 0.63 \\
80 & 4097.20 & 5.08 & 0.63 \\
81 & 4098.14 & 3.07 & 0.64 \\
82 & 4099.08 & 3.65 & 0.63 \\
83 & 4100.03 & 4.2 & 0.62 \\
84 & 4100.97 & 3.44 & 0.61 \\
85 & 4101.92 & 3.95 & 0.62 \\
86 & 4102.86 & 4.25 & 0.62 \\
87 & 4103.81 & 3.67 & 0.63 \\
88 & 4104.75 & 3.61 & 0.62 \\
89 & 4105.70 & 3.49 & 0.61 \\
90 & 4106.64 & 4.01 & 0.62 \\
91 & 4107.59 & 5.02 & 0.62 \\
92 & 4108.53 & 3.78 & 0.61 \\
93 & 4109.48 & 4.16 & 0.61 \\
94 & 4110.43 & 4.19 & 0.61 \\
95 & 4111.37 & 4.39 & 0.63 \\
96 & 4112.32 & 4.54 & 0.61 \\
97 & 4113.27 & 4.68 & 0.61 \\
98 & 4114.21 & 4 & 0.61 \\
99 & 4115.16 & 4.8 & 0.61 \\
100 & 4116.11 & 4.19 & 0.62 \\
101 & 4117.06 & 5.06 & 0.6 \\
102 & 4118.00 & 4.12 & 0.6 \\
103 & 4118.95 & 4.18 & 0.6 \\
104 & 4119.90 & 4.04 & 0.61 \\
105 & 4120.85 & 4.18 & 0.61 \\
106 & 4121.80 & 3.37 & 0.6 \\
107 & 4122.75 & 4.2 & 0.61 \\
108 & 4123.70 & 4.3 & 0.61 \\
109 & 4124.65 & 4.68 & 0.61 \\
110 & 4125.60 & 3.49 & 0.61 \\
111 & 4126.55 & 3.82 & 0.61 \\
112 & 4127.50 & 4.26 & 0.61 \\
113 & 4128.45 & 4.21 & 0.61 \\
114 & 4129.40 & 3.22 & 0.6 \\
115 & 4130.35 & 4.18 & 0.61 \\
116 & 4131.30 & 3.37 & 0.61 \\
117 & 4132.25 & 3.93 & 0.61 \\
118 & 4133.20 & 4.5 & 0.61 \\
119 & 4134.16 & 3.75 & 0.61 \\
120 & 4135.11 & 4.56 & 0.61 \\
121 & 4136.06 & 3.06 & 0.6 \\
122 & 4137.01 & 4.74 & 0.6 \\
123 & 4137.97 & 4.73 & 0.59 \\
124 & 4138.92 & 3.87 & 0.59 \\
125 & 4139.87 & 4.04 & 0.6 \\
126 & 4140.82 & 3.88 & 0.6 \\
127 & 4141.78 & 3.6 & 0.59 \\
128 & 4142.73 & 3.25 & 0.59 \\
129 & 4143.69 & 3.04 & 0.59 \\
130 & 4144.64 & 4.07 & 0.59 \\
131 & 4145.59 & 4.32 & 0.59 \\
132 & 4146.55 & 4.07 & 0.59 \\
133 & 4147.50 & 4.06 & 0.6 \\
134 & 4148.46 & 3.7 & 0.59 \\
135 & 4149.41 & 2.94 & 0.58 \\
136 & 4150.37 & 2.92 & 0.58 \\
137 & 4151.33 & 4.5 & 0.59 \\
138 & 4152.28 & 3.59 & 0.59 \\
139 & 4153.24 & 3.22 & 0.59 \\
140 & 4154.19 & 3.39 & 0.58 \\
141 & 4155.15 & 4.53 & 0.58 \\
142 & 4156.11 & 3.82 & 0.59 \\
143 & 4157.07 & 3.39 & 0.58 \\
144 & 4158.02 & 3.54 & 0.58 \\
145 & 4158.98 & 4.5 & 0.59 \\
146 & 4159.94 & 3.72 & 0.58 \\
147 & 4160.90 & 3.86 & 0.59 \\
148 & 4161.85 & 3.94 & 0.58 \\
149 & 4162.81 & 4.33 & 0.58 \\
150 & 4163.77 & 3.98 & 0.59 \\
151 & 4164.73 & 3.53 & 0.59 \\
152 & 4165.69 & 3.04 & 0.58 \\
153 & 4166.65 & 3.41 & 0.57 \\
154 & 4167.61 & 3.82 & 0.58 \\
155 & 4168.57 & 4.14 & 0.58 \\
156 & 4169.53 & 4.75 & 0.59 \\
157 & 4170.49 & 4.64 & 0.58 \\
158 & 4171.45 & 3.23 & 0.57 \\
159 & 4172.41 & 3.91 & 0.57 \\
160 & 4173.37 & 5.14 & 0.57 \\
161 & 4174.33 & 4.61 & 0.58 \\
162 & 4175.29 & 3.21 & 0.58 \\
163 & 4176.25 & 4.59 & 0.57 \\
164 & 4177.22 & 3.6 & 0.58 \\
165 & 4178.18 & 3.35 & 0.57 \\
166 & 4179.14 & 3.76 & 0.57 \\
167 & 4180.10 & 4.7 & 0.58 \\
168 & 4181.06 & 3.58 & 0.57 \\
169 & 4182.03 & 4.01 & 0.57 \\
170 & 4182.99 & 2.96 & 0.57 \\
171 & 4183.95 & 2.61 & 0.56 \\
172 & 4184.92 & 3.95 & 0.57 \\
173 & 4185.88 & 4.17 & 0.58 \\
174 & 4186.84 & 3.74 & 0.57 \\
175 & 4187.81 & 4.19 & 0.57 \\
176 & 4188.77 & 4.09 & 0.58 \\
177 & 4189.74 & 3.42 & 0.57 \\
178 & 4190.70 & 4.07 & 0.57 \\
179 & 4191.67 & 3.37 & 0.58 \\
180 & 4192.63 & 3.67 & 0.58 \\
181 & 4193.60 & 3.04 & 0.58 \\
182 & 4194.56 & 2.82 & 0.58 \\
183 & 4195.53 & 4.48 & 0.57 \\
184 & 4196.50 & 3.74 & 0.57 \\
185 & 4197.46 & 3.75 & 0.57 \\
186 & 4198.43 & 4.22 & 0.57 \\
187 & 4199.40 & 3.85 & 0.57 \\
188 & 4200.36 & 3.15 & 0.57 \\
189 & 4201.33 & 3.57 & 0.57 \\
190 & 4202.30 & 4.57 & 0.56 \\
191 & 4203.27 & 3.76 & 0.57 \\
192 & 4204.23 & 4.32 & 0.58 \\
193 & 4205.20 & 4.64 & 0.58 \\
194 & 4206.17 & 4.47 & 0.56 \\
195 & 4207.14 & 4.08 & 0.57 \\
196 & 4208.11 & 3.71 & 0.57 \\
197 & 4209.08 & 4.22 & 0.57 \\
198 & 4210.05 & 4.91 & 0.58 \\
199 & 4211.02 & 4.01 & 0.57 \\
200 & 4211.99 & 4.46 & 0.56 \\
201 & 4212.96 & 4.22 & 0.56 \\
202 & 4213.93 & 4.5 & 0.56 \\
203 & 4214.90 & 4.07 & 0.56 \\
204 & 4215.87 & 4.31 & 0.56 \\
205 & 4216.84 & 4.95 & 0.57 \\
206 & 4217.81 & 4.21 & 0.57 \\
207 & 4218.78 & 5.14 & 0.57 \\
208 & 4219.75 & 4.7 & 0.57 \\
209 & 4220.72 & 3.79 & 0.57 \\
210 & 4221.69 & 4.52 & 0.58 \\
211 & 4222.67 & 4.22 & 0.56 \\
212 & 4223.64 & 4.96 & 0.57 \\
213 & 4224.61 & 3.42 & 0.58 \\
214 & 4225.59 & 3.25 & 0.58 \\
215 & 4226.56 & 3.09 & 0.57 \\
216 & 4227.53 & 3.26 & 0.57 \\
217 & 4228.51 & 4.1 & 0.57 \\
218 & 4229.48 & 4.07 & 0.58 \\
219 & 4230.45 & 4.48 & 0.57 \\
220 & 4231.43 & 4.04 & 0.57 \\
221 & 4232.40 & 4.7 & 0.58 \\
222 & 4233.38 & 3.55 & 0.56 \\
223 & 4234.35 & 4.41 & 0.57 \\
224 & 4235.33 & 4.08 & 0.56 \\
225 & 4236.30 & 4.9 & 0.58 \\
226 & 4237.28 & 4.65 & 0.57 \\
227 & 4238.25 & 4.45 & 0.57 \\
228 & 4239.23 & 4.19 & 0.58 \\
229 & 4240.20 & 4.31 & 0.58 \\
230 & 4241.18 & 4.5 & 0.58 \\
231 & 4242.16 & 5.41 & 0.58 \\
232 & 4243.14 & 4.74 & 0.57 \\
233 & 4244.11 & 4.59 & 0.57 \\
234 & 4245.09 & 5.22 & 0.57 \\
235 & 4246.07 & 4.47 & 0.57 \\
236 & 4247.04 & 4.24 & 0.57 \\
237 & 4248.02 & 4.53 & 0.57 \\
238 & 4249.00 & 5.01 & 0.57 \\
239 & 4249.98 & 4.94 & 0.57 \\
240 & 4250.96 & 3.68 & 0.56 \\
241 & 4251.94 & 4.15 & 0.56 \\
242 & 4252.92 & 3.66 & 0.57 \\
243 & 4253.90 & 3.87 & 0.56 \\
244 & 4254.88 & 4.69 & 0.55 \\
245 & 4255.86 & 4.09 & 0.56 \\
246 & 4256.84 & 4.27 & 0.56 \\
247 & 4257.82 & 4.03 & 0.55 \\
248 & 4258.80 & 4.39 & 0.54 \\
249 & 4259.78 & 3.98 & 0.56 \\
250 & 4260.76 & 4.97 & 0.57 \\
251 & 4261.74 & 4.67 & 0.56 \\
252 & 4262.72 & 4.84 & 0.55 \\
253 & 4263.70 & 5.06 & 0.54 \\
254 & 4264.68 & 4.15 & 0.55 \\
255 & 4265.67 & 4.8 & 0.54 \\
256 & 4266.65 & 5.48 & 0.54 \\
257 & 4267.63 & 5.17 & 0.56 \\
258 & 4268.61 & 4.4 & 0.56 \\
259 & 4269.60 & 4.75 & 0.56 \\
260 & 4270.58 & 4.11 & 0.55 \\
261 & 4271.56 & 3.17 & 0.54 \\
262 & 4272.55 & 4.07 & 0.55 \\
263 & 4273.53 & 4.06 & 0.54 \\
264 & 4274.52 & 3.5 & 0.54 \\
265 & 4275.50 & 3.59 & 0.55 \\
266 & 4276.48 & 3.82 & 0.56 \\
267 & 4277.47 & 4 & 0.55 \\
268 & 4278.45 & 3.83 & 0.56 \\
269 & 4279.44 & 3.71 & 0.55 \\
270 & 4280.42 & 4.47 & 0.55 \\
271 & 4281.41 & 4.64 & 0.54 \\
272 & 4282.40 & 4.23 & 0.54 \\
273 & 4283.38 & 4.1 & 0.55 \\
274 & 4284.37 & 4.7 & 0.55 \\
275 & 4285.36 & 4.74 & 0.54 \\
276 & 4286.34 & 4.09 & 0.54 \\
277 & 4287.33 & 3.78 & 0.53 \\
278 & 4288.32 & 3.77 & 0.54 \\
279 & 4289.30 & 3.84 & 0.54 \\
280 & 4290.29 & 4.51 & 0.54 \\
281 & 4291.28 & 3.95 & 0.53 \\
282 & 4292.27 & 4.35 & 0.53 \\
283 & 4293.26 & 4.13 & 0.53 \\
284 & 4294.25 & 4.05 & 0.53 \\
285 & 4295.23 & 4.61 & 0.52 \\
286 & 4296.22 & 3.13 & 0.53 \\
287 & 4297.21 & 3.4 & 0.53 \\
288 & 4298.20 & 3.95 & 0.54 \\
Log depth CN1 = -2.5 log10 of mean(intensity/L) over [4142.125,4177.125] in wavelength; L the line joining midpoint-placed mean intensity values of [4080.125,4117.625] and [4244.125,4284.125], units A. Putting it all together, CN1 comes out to 0.12 mag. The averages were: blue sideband 4.25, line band 3.85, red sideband 4.33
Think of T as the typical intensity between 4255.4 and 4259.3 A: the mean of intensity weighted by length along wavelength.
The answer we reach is 4.2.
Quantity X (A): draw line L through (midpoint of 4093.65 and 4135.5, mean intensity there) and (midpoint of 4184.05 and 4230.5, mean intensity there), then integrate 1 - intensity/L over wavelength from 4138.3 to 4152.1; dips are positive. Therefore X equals 1.08 A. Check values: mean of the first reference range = 4.08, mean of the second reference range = 4.02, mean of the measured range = 3.74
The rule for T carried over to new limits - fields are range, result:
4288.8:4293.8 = 4.15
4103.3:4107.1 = 3.7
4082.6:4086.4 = 3.87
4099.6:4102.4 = 3.86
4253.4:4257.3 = 4.23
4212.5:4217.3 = 4.41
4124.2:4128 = 4.06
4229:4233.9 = 4.17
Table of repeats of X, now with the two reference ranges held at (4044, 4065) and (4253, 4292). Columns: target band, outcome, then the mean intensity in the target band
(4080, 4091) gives -1.3 A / 4.47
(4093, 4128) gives -0.7 A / 4.1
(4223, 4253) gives -0.7 A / 4.3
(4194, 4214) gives 0.5 A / 4.06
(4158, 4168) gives 0.7 A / 3.8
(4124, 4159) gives 1.9 A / 3.85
